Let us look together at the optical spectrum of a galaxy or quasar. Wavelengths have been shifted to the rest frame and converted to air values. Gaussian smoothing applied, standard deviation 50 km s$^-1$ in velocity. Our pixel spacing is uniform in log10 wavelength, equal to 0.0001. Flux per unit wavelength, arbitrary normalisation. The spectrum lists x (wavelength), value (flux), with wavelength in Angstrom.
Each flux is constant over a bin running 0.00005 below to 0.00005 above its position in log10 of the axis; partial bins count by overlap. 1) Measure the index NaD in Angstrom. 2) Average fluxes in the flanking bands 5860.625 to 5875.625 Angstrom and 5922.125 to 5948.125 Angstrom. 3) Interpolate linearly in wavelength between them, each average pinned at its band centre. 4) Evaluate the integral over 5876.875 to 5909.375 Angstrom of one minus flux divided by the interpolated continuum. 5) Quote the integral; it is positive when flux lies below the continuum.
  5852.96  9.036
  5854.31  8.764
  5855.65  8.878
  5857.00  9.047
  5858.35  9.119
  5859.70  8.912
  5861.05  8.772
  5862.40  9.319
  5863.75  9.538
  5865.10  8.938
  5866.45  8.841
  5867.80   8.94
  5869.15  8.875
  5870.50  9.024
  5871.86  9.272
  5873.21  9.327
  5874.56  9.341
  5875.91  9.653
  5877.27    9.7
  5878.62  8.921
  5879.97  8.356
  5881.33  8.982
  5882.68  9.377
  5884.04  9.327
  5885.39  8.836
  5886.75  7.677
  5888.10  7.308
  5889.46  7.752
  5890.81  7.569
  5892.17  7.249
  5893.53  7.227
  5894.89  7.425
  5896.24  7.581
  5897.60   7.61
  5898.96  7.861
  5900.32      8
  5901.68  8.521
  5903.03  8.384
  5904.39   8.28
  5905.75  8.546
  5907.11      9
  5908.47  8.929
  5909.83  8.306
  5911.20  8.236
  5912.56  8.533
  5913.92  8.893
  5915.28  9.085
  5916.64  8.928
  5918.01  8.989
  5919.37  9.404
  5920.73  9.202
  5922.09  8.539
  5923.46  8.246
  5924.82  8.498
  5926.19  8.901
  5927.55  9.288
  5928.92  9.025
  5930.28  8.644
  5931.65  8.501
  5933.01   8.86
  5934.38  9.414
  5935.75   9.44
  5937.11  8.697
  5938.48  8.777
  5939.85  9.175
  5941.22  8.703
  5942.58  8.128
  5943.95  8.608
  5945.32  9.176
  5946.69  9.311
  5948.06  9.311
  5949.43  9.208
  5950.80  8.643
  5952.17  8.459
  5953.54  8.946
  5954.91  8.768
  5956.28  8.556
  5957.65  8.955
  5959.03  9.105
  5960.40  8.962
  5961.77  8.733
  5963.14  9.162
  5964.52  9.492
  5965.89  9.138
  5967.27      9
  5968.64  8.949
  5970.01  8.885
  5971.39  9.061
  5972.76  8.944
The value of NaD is 2.79 Angstrom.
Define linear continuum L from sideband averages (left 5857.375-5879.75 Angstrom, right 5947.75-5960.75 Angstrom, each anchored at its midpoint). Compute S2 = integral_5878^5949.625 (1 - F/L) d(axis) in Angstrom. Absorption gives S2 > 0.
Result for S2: 3.4 Angstrom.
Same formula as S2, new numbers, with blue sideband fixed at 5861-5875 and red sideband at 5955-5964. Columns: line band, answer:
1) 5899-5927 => 1.1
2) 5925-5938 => 0.0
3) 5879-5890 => 0.7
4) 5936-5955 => 0.2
